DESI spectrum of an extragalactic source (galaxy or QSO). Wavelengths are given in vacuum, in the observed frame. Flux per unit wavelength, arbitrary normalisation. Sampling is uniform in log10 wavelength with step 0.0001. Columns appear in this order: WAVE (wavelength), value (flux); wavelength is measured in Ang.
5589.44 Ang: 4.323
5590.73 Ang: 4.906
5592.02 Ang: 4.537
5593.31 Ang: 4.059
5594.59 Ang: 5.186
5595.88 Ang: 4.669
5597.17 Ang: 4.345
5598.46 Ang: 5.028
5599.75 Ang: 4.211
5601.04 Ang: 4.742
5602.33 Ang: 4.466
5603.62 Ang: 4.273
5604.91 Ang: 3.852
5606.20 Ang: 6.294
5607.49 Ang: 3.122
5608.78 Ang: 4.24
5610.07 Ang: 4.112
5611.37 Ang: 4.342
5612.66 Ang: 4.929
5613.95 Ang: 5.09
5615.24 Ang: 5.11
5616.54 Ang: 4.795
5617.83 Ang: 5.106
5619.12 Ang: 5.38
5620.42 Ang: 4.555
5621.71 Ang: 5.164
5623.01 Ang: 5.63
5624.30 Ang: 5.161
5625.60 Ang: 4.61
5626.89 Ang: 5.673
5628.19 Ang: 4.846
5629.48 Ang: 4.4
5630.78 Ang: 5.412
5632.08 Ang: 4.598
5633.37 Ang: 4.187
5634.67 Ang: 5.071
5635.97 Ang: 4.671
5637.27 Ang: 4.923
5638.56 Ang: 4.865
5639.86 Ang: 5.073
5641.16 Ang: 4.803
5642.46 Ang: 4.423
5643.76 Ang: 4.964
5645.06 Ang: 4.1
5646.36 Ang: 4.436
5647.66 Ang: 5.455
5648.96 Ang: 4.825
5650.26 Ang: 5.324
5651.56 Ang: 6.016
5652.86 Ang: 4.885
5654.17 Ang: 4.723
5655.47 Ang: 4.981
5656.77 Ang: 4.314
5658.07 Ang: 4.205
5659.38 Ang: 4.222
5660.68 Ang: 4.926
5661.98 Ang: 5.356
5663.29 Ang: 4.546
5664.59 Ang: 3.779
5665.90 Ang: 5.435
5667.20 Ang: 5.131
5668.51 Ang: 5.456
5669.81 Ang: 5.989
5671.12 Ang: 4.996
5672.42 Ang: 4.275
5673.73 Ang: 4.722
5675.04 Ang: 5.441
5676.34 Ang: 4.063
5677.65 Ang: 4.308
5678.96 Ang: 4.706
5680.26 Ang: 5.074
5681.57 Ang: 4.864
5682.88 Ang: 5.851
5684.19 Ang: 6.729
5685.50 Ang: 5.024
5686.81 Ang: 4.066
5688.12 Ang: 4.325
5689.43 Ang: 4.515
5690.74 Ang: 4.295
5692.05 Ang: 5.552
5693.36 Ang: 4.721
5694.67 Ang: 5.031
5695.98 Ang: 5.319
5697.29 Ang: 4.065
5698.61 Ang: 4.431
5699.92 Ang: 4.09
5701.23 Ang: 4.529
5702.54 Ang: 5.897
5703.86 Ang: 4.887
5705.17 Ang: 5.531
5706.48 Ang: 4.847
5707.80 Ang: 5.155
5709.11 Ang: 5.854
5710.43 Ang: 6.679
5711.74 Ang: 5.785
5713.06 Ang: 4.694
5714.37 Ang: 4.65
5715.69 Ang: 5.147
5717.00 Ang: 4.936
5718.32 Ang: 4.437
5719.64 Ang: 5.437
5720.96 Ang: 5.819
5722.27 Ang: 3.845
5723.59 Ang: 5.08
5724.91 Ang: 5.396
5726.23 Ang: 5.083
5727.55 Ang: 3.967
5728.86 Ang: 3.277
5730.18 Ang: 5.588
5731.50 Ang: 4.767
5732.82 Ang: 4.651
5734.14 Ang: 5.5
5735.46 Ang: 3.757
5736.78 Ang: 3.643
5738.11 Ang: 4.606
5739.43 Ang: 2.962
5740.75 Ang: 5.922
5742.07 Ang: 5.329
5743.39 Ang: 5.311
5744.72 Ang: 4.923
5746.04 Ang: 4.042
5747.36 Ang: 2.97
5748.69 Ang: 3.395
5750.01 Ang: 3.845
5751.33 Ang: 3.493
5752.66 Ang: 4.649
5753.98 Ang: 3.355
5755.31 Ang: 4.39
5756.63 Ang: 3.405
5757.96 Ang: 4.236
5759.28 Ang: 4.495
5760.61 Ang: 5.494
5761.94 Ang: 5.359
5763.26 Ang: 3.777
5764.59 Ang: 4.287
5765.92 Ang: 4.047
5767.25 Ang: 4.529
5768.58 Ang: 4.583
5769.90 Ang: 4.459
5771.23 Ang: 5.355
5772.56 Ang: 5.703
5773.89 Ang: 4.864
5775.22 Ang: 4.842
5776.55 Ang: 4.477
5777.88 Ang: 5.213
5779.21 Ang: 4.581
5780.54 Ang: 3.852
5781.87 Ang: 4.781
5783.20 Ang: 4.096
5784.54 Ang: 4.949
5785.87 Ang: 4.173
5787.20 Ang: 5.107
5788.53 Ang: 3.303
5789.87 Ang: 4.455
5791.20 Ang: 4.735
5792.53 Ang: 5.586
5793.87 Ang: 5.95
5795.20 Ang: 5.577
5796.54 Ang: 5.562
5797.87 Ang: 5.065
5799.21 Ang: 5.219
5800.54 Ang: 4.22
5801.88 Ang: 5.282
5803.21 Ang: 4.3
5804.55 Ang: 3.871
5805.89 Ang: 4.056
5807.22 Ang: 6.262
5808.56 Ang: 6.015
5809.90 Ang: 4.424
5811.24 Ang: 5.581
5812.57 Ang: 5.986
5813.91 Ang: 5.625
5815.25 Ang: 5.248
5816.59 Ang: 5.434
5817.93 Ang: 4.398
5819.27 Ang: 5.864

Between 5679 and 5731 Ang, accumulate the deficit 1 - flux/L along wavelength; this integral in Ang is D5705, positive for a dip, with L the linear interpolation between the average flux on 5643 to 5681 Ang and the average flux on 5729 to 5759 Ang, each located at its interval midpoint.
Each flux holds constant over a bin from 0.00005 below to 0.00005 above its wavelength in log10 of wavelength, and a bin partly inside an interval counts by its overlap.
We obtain -4.88 Ang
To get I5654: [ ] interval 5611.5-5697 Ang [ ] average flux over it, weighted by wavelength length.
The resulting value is 4.91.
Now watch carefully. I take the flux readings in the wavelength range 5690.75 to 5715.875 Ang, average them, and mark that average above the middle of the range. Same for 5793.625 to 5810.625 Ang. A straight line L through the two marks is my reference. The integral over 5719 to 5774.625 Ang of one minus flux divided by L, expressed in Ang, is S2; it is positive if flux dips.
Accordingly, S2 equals 6.0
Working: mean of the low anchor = 5.08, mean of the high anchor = 5.04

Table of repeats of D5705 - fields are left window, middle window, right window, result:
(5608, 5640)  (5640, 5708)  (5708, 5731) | 1.12 Ang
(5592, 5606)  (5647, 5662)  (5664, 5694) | -0.34 Ang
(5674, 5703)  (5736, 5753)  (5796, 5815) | 2.55 Ang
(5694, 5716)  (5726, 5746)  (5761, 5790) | 1.15 Ang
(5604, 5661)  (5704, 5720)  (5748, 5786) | -2.28 Ang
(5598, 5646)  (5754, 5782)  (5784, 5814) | 2.18 Ang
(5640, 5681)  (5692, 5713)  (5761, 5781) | -1.52 Ang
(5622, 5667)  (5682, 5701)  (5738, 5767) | -1.00 Ang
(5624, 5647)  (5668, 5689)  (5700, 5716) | 0.35 Ang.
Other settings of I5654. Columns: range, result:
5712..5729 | 4.82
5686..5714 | 4.96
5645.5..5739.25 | 4.89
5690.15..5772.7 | 4.68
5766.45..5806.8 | 4.77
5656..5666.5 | 4.6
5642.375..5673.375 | 4.87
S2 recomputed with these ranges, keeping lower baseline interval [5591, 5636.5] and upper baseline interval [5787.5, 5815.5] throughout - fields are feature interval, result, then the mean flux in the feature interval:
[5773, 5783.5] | 0.8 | 4.63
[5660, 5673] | -0.4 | 4.99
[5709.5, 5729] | -0.3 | 5.01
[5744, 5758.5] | 3.2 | 3.88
